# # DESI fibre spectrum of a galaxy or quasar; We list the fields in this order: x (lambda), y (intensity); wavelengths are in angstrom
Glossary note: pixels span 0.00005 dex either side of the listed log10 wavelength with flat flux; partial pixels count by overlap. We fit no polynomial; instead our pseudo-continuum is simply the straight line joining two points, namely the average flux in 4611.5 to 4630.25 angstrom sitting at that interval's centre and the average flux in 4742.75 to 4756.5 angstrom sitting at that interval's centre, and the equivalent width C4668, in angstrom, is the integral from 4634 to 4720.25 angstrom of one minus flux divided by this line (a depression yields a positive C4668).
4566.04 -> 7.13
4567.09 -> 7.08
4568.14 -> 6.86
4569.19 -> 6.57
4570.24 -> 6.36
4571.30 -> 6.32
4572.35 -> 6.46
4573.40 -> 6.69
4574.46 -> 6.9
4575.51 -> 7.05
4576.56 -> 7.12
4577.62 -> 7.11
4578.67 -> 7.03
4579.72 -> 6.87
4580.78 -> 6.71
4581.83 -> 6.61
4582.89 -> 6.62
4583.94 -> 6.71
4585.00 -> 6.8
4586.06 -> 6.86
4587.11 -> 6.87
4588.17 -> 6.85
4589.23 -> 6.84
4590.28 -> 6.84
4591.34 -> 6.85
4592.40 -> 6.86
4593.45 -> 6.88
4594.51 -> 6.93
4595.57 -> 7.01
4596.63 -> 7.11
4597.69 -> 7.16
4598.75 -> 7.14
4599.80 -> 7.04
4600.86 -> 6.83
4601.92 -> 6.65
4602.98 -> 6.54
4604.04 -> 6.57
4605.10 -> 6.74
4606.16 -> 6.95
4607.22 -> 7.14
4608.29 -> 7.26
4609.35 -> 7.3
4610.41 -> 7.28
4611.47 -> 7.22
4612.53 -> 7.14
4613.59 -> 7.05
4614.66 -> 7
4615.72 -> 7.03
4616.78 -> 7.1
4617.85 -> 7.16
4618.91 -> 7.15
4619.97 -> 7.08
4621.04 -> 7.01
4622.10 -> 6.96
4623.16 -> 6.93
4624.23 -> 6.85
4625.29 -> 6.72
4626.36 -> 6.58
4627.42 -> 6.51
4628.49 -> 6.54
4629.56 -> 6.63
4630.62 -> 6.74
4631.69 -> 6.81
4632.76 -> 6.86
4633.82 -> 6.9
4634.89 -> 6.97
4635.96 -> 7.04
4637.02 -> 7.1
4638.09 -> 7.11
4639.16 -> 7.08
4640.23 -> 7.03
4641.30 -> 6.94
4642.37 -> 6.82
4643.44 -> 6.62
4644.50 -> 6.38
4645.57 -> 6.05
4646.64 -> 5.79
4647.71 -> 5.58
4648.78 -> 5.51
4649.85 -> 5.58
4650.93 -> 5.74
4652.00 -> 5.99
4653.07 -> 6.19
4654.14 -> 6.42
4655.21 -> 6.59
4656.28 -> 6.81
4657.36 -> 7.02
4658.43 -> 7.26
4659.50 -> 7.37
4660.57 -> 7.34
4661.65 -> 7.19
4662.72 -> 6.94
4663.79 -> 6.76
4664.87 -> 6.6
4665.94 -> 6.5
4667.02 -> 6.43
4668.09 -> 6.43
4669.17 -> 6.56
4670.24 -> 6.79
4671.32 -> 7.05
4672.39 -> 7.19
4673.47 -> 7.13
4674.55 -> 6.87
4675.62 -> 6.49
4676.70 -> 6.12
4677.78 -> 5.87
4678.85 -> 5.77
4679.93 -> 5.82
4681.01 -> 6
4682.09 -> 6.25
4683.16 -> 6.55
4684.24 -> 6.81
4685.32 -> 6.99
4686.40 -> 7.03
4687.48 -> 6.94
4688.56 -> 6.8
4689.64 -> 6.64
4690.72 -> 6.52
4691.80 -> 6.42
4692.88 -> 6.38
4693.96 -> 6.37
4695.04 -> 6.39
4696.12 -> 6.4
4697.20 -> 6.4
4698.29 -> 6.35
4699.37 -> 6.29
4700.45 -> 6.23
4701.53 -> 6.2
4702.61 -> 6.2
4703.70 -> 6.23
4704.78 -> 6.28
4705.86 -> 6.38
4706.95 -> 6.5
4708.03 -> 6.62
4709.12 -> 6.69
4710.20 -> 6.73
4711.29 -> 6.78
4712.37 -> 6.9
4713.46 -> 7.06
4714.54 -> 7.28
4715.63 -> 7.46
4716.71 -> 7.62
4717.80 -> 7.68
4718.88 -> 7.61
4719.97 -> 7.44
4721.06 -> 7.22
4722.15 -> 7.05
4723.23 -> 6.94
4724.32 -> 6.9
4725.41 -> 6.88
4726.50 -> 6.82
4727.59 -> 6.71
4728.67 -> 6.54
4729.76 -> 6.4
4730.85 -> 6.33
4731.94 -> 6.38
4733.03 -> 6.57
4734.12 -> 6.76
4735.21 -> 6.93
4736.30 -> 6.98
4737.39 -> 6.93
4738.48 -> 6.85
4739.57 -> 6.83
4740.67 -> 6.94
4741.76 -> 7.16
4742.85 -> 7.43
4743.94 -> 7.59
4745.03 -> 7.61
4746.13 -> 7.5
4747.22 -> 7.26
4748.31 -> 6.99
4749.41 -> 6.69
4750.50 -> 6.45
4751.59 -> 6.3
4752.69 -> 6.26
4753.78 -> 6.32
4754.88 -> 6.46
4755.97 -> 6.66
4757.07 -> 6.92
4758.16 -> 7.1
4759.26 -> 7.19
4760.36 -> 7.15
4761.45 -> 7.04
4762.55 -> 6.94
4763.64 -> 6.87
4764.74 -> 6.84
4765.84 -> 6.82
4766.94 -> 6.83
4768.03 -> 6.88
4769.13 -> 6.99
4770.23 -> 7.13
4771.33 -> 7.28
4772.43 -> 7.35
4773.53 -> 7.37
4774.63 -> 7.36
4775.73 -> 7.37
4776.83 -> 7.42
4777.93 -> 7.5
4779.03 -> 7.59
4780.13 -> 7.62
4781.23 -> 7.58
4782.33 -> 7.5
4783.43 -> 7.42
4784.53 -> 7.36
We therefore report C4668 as 3.4 angstrom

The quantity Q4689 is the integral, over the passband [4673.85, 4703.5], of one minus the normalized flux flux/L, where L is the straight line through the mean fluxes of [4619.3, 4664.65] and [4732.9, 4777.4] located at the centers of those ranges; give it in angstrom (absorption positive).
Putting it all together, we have 1.7 angstrom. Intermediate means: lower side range 6.68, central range 6.41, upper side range 6.99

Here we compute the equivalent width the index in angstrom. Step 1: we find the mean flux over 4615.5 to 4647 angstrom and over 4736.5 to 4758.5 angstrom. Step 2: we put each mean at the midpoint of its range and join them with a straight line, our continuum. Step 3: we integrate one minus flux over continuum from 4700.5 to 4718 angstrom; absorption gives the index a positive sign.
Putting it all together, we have 0.3 angstrom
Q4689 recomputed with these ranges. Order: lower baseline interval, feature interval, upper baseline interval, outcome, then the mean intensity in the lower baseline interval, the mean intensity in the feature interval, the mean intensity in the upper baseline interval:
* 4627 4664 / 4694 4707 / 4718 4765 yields 0.91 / 6.63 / 6.31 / 6.91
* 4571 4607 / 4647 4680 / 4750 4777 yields 1.73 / 6.85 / 6.52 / 6.93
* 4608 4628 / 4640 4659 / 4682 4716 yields 1.41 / 7.01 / 6.34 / 6.6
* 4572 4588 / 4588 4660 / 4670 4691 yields -0.72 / 6.83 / 6.79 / 6.58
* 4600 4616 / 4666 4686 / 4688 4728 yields 0.90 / 6.98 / 6.51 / 6.74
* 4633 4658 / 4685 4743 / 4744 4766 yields -0.18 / 6.5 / 6.76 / 6.88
